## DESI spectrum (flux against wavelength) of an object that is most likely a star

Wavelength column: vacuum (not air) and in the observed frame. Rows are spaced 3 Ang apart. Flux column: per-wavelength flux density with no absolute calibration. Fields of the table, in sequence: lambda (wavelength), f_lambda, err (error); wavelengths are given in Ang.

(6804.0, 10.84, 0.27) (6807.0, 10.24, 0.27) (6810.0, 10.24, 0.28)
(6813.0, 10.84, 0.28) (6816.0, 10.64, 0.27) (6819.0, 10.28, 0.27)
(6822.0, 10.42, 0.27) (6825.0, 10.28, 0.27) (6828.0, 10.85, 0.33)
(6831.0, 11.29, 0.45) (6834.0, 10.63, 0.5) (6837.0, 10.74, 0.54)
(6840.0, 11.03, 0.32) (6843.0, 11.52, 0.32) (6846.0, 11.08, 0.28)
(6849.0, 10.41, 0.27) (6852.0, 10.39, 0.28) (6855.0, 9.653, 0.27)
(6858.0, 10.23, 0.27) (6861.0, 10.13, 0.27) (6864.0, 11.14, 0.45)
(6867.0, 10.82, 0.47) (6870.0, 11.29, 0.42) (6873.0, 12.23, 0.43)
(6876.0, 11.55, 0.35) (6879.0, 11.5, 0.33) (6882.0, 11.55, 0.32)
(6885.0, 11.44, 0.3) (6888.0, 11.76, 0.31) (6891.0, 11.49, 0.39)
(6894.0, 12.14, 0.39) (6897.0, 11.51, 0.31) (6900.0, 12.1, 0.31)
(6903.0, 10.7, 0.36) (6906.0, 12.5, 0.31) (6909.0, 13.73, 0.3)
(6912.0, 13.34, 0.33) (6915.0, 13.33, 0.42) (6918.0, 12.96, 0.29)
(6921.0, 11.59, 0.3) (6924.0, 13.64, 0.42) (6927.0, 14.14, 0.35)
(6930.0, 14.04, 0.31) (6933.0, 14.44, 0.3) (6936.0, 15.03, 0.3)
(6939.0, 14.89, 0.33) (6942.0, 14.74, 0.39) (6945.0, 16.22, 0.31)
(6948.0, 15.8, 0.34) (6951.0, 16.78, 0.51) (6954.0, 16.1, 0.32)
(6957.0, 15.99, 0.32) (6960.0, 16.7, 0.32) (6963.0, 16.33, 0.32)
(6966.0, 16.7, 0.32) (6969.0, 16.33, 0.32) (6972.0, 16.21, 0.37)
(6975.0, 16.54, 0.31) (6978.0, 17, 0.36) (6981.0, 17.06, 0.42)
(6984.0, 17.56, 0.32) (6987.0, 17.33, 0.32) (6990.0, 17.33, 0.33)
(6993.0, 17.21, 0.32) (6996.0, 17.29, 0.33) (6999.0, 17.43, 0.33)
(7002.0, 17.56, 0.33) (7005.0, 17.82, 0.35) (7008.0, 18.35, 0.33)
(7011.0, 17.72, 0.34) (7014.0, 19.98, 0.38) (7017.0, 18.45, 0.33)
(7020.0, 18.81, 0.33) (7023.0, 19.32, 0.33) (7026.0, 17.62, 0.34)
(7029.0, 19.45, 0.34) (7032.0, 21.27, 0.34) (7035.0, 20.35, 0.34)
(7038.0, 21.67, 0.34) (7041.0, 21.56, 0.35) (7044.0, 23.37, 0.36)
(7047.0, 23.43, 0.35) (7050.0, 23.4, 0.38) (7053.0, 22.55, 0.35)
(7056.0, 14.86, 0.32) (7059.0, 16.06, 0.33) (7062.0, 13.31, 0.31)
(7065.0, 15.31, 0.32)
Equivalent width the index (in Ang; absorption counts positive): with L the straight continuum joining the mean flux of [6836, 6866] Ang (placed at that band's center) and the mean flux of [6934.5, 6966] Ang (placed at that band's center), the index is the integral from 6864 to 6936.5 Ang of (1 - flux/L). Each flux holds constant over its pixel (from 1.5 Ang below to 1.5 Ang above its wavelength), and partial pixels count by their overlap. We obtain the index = 4.6 Ang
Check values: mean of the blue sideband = 10.6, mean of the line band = 12.4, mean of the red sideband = 15.9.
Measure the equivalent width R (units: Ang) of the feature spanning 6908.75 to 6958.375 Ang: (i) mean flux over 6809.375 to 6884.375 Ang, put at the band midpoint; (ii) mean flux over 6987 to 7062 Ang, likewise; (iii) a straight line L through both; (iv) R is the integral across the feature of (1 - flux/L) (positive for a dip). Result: 1.3 Ang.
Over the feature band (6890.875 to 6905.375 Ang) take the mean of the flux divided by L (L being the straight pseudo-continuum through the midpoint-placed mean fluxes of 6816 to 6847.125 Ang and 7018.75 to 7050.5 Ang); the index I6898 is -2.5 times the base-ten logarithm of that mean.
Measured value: 0.21 mag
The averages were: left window 10.8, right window 20.9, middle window 11.7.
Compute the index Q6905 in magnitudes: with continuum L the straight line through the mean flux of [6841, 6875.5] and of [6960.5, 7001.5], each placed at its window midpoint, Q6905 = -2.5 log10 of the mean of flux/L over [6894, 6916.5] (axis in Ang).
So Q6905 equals 0.06 mag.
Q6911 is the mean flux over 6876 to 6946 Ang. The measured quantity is 12.9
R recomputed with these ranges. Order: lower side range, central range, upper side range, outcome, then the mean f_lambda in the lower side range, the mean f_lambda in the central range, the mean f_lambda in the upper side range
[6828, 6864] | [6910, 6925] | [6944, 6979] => 1.3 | 10.7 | 13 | 16.4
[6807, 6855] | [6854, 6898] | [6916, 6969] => 4.3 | 10.7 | 11.2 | 15.1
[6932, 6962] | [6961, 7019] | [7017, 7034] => 0.9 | 15.7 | 17.4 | 19.3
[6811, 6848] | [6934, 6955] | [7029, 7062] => 0.4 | 10.8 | 15.6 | 20.4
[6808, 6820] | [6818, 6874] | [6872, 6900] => 1.4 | 10.5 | 10.7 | 11.7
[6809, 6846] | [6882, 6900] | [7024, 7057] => 2.7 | 10.8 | 11.7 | 20.9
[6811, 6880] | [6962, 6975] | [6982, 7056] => 0.3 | 10.8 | 16.4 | 19.3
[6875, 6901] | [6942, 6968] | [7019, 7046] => -0.8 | 11.7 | 16.2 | 20.5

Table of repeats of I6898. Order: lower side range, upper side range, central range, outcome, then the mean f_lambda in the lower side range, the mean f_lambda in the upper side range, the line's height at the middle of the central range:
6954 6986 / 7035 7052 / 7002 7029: 0.097 mag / 16.6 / 22.5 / 20.2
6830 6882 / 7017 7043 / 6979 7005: 0.039 mag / 10.9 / 20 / 18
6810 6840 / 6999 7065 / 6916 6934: 0.106 mag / 10.7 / 19.2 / 14.8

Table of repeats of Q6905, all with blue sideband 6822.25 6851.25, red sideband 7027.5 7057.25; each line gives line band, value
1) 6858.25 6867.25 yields 0.15 mag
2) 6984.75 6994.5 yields 0.08 mag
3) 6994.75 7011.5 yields 0.09 mag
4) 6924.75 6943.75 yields 0.09 mag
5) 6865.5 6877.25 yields 0.10 mag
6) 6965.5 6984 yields 0.07 mag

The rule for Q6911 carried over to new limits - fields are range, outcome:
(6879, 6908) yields 11.7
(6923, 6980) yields 15.7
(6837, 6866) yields 10.6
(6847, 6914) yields 11.4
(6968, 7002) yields 17.1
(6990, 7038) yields 18.6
